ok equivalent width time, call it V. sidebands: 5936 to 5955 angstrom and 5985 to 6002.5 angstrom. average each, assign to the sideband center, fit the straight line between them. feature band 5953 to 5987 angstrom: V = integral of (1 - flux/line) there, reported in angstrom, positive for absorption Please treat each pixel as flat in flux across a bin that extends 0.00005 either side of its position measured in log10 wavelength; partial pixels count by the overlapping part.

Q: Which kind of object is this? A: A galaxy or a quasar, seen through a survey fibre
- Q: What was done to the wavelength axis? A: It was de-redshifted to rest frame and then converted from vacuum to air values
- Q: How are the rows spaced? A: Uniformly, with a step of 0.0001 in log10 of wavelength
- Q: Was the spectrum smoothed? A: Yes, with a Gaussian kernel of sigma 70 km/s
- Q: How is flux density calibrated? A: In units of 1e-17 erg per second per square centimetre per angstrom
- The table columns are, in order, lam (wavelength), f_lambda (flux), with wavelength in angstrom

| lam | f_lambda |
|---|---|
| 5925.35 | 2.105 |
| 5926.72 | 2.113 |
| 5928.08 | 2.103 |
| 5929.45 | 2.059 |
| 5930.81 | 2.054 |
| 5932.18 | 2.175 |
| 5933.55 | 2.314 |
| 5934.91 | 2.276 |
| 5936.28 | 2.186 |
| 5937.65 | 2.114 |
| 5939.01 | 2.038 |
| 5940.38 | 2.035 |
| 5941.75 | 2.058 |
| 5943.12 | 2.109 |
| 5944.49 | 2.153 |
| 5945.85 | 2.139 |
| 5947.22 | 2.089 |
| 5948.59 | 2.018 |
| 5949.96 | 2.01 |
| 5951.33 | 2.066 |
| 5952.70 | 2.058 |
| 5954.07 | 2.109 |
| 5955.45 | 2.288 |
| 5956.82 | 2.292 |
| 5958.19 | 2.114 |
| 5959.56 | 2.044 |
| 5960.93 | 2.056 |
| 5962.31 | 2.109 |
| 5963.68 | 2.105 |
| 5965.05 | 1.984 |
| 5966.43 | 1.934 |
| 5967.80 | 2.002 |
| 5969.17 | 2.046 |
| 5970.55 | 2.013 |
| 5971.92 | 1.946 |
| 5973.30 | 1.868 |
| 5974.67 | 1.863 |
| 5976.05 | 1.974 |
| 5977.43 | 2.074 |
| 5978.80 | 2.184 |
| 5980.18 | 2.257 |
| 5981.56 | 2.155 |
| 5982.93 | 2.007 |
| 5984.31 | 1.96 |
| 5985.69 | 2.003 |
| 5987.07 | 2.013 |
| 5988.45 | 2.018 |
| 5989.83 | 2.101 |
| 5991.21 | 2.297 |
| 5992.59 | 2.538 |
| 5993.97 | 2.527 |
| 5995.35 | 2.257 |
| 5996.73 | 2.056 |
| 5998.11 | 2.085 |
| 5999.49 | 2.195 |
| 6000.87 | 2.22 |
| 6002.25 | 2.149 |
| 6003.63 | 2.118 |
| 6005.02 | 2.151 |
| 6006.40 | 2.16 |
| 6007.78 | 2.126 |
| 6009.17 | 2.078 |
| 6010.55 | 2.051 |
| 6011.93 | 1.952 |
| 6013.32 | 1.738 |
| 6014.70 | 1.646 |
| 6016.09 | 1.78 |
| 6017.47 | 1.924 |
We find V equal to 1.3 angstrom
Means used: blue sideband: 2.08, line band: 2.06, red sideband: 2.19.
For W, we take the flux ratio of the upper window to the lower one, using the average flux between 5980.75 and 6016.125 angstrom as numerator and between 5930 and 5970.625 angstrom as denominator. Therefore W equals 1.0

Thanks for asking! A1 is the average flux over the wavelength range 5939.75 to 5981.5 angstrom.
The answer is 2.07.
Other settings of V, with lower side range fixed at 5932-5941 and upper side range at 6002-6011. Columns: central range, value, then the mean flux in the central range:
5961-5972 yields 0.6 angstrom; 2.02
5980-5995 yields -0.3 angstrom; 2.17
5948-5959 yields 0.2 angstrom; 2.12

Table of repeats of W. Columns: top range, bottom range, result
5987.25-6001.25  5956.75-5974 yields 1.09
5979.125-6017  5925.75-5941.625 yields 0.98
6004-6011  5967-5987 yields 1.04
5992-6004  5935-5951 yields 1.07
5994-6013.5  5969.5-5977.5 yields 1.09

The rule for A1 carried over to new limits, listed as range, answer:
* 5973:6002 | 2.13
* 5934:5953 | 2.1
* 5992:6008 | 2.22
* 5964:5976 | 1.96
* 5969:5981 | 2.02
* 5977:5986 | 2.1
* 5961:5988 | 2.03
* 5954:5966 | 2.12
